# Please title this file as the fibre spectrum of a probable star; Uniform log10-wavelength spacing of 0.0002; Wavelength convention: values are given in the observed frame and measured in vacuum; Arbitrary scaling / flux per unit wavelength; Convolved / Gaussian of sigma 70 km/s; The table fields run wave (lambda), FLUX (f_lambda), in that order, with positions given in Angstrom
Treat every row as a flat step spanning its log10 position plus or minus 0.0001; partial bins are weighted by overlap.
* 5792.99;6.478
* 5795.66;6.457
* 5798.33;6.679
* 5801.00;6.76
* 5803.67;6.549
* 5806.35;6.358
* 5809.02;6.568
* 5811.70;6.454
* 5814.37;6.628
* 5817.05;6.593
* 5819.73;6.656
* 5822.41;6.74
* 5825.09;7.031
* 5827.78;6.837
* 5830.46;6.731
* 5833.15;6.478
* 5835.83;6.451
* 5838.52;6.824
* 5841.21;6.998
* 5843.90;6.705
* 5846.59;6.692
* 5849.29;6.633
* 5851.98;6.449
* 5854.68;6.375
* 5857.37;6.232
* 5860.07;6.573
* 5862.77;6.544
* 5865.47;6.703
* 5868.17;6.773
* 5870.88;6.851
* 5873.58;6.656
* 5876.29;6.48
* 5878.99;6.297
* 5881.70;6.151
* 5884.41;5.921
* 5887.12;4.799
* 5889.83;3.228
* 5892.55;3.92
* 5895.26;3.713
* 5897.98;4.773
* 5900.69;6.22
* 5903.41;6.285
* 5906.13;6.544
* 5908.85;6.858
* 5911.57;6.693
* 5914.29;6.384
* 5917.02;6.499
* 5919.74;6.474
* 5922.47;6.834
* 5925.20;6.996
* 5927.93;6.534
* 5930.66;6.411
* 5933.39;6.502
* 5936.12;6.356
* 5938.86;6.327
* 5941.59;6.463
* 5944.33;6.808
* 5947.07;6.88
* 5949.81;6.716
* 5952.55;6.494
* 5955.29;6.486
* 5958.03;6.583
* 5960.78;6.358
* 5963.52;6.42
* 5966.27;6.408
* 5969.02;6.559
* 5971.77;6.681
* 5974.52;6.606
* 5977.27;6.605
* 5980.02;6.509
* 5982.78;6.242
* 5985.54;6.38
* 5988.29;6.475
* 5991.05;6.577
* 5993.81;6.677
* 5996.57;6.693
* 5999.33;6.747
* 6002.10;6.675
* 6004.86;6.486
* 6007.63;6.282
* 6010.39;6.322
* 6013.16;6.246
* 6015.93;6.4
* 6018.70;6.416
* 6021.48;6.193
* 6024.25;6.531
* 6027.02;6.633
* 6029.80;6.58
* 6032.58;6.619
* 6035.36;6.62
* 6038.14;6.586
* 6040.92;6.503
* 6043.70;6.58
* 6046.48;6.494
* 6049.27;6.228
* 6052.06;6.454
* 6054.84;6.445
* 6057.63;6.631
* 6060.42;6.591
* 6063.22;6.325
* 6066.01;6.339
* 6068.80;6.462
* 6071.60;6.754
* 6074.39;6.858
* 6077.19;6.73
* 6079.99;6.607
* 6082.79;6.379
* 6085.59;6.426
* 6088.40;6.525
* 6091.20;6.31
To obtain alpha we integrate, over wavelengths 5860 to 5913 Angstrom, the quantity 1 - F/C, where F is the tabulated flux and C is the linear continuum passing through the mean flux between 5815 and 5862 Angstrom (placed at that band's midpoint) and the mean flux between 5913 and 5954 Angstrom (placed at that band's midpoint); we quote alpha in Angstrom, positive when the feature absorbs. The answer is 5.84 Angstrom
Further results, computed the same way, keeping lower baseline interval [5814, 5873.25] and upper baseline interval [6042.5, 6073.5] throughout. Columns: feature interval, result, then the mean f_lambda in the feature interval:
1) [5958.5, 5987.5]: 0.3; 6.48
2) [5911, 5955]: 0.0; 6.58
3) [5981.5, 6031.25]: 0.4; 6.48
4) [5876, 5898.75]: 5.7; 4.97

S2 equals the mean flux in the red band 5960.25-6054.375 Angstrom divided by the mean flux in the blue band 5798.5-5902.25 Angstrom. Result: 1.0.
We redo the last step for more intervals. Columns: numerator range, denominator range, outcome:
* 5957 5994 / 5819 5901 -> 1.05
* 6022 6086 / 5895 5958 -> 1.02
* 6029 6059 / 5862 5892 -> 1.09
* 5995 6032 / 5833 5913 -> 1.06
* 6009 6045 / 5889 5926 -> 1.11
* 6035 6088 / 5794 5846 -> 0.98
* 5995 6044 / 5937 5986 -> 1.00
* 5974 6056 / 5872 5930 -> 1.10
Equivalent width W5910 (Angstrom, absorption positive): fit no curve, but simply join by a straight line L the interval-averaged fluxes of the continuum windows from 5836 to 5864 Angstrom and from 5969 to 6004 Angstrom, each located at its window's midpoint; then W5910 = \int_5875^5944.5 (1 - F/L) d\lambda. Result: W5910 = 6.1 Angstrom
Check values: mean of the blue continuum 6.6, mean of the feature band 6.01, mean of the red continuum 6.57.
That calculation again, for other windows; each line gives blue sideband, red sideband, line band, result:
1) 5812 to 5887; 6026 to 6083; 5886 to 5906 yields 5.3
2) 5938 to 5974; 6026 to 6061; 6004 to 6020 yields 0.5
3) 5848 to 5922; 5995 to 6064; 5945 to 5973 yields -1.3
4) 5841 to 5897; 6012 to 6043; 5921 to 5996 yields -3.3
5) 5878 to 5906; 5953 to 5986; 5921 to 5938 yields -2.3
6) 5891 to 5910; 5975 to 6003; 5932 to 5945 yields -1.2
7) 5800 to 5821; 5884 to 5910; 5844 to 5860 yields -1.6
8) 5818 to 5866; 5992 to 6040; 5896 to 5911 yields 1.2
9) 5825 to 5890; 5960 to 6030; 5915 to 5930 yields -0.4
